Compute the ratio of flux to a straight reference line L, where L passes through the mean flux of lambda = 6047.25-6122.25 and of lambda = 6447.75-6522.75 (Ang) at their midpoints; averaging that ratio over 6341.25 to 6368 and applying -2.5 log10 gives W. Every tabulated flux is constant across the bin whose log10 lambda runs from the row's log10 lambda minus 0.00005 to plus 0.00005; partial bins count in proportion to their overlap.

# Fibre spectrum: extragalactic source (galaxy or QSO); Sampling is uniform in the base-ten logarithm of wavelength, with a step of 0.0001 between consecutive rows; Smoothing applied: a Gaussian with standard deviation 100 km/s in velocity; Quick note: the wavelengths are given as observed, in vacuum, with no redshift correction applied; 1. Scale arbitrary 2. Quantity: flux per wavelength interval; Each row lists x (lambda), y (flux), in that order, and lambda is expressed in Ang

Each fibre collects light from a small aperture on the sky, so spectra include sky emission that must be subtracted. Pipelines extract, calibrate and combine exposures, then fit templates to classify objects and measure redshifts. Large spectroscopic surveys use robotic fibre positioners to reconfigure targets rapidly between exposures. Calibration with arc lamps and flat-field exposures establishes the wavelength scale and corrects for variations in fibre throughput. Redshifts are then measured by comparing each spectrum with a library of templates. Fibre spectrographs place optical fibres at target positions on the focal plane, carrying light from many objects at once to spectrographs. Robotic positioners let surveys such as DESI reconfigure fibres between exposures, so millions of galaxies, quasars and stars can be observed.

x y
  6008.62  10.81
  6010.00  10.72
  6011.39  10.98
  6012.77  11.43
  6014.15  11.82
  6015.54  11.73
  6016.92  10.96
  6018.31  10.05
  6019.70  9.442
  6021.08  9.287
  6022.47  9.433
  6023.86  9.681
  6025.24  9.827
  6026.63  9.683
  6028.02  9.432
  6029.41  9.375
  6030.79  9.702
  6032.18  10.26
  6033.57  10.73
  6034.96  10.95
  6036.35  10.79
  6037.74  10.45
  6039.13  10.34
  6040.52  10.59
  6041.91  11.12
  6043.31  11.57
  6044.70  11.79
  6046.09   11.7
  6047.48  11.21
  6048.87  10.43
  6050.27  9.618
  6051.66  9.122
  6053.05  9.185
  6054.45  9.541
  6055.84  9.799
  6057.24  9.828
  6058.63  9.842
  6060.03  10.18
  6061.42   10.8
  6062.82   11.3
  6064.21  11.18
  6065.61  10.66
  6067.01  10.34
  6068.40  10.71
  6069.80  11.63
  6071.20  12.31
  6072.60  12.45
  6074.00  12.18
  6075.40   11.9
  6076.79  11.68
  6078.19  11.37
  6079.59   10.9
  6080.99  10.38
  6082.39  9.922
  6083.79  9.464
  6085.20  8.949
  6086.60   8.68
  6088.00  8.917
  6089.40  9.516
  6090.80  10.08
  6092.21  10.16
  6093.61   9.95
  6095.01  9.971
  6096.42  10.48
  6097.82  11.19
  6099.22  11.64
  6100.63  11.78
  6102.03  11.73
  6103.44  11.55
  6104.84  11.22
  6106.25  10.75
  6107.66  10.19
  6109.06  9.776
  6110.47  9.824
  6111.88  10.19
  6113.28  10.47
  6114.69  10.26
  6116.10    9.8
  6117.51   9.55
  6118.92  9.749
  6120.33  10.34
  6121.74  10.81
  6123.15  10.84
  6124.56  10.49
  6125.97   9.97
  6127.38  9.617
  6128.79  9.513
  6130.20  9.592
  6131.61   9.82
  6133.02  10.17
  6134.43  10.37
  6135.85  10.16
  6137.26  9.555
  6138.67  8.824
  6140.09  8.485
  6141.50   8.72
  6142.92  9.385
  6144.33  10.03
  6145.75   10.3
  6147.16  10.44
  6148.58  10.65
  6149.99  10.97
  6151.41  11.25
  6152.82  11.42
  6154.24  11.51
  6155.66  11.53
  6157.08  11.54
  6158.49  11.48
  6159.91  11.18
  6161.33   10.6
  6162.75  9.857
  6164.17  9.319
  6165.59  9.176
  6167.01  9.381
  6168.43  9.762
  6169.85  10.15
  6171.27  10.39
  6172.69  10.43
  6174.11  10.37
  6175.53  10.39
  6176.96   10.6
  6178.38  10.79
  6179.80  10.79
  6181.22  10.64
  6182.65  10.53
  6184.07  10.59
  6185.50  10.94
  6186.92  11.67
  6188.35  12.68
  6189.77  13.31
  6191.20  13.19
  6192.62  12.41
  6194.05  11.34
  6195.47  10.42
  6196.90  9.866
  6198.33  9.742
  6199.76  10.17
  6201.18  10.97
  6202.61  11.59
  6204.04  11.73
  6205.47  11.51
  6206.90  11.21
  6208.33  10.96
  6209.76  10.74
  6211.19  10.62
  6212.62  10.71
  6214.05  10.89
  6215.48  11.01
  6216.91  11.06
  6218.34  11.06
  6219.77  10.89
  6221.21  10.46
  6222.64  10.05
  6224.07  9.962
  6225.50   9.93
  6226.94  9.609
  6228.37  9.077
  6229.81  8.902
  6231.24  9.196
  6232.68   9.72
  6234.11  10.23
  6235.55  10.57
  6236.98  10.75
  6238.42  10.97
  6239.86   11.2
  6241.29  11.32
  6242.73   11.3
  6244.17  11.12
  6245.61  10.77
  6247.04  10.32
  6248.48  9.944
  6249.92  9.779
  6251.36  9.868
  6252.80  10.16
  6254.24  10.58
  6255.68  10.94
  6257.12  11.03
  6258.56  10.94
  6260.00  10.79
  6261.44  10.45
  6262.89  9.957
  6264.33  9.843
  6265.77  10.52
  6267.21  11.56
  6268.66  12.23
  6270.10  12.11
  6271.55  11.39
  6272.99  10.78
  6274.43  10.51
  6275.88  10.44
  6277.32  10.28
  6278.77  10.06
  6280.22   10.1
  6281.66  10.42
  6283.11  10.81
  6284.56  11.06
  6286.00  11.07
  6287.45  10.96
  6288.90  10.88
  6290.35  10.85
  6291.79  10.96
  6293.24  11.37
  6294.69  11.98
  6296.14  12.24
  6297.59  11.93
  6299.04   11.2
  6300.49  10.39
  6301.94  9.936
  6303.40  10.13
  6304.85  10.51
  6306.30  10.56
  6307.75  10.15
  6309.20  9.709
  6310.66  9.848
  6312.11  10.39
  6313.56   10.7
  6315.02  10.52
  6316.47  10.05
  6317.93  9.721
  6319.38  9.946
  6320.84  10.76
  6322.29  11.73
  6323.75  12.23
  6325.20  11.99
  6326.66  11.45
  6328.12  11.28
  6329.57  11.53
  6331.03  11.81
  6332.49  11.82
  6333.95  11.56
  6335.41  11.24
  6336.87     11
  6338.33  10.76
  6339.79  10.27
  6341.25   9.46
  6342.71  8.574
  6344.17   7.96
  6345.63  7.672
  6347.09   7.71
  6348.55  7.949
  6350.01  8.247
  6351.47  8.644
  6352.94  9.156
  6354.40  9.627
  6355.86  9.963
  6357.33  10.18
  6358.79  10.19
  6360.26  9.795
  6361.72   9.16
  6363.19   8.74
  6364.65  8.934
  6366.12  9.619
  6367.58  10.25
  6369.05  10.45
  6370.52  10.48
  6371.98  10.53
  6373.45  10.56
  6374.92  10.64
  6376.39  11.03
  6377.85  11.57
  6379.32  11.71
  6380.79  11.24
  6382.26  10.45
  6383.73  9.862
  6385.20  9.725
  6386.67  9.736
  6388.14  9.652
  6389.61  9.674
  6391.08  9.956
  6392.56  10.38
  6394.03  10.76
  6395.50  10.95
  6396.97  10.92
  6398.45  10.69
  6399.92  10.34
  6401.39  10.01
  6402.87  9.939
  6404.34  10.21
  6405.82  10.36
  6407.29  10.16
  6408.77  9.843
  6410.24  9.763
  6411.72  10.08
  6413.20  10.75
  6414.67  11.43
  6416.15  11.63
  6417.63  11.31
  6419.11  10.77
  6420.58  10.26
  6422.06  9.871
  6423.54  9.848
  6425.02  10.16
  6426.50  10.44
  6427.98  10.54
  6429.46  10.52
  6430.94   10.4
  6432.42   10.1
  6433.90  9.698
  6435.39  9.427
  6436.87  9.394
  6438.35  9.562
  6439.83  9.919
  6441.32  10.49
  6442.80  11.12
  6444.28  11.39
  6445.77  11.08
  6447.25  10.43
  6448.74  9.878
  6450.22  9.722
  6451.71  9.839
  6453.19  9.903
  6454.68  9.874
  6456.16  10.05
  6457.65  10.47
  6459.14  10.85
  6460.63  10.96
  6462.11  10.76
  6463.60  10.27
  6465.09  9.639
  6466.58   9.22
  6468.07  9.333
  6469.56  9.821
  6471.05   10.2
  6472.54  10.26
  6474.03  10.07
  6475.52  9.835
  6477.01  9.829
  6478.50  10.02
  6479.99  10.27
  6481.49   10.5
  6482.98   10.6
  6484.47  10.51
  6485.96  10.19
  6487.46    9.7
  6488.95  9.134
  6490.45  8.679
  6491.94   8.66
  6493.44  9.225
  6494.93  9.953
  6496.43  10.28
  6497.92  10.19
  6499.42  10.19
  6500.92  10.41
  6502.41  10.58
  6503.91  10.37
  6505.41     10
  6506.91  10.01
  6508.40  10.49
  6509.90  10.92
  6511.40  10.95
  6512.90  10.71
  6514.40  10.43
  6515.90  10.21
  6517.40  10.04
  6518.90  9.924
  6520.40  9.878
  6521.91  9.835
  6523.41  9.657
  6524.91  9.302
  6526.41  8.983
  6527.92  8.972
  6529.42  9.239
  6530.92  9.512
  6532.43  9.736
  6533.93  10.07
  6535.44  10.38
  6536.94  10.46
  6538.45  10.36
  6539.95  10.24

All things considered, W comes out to 0.13 mag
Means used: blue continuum 10.5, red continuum 10.1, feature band 9.02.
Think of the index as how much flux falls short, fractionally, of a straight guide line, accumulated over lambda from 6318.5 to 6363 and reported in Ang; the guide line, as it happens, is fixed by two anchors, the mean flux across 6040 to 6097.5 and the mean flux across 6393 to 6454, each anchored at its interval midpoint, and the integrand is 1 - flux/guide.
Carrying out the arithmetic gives 1.2 Ang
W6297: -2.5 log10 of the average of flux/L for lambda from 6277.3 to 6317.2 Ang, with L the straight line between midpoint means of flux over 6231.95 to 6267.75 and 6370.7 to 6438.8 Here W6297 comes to -0.02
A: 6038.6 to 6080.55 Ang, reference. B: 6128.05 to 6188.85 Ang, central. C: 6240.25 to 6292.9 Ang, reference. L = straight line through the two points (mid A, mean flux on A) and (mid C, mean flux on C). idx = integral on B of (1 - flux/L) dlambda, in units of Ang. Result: 2.4 Ang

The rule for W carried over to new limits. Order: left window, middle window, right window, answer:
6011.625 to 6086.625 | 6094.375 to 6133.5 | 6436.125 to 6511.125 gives 0.007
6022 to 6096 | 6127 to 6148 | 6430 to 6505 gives 0.073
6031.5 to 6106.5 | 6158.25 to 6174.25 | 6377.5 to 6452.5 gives 0.045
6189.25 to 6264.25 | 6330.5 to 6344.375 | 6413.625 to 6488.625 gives -0.006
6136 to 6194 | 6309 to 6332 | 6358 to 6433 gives -0.047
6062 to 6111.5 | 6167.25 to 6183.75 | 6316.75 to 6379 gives 0.010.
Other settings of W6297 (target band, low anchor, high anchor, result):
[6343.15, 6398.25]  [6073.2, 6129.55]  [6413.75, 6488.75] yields 0.047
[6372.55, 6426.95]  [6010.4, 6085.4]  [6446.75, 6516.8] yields -0.028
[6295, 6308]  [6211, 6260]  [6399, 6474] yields -0.047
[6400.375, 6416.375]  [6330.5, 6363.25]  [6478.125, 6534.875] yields -0.063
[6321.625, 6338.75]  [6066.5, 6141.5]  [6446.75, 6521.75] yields -0.135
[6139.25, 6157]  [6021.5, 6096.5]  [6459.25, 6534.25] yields -0.011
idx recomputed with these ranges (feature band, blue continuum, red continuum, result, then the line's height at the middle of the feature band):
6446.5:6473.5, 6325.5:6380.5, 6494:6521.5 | 0.37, 10.2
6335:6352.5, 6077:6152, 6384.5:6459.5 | 1.99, 10.2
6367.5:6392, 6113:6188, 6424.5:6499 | -0.77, 10.1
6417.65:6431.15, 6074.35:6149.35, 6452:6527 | -0.39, 10.1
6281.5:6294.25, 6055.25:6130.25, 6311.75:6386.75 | -0.87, 10.3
